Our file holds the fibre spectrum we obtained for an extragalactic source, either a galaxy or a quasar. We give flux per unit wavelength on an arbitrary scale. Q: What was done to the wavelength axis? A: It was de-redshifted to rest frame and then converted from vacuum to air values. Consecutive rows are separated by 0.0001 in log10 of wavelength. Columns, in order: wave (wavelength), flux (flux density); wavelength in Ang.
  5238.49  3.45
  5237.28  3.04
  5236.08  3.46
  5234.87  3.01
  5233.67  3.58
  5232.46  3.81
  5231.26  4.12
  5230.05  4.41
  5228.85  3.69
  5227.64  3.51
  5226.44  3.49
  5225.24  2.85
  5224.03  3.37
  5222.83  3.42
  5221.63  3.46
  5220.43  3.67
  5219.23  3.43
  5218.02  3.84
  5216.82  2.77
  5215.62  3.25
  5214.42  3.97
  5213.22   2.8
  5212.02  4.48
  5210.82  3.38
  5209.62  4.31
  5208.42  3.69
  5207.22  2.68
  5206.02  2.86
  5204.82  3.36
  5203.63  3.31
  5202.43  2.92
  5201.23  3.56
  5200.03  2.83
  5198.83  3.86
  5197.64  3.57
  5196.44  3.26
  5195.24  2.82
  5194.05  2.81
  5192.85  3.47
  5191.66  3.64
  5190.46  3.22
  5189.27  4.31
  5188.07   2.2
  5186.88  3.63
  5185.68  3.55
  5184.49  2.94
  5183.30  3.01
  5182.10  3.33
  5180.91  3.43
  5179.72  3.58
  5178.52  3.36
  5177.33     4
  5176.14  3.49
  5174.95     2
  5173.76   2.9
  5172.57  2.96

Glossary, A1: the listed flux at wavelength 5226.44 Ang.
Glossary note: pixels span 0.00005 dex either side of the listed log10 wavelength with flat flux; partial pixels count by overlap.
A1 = 3.49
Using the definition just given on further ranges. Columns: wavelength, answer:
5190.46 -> 3.22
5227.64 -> 3.51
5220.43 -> 3.67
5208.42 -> 3.69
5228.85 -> 3.69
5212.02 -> 4.48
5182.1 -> 3.33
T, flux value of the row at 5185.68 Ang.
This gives 3.55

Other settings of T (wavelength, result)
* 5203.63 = 3.31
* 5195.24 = 2.82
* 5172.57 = 2.96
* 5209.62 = 4.31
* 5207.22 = 2.68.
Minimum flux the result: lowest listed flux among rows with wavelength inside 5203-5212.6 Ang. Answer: 2.68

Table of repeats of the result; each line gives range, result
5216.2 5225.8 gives 2.77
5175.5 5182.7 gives 3.33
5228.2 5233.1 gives 3.69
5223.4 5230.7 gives 2.85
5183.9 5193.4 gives 2.2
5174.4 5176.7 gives 2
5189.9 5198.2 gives 2.81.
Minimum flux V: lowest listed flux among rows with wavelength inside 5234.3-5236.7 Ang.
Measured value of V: 3.01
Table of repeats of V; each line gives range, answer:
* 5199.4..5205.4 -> 2.83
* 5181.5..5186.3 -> 2.94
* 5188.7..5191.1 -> 3.22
